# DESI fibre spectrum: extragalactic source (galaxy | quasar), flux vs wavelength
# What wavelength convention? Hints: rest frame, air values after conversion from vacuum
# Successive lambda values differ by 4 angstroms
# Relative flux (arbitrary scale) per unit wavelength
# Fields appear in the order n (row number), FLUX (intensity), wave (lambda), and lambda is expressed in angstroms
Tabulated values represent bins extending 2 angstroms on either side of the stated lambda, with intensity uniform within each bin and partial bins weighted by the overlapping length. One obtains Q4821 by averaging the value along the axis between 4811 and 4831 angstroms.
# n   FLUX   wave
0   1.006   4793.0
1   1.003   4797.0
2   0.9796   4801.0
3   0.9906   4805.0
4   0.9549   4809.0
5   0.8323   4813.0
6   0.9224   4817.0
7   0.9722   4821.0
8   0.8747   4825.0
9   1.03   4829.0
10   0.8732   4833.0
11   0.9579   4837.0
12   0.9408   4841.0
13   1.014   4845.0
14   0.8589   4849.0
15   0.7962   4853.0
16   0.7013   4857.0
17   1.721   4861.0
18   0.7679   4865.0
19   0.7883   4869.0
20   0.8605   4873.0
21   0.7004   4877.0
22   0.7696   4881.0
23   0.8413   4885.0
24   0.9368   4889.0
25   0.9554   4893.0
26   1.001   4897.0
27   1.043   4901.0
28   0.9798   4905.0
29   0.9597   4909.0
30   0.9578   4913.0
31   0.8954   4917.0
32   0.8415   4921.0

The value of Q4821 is 0.926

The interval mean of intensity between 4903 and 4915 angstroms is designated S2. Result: 0.966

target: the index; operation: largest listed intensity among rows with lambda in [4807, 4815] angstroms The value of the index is 0.9549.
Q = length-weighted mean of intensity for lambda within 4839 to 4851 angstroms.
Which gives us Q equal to 0.938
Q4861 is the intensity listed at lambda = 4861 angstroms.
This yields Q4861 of 1.721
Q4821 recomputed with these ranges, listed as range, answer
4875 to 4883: 0.735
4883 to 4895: 0.911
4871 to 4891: 0.822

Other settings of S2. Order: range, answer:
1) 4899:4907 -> 1.01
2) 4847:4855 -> 0.828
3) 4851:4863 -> 1.07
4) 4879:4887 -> 0.805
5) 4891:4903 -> 1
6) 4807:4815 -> 0.894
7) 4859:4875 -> 1.03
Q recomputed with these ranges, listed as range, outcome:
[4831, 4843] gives 0.924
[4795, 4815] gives 0.952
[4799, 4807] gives 0.985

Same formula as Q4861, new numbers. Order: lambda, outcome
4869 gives 0.7883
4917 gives 0.8954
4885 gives 0.8413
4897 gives 1.001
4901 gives 1.043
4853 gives 0.7962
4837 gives 0.9579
